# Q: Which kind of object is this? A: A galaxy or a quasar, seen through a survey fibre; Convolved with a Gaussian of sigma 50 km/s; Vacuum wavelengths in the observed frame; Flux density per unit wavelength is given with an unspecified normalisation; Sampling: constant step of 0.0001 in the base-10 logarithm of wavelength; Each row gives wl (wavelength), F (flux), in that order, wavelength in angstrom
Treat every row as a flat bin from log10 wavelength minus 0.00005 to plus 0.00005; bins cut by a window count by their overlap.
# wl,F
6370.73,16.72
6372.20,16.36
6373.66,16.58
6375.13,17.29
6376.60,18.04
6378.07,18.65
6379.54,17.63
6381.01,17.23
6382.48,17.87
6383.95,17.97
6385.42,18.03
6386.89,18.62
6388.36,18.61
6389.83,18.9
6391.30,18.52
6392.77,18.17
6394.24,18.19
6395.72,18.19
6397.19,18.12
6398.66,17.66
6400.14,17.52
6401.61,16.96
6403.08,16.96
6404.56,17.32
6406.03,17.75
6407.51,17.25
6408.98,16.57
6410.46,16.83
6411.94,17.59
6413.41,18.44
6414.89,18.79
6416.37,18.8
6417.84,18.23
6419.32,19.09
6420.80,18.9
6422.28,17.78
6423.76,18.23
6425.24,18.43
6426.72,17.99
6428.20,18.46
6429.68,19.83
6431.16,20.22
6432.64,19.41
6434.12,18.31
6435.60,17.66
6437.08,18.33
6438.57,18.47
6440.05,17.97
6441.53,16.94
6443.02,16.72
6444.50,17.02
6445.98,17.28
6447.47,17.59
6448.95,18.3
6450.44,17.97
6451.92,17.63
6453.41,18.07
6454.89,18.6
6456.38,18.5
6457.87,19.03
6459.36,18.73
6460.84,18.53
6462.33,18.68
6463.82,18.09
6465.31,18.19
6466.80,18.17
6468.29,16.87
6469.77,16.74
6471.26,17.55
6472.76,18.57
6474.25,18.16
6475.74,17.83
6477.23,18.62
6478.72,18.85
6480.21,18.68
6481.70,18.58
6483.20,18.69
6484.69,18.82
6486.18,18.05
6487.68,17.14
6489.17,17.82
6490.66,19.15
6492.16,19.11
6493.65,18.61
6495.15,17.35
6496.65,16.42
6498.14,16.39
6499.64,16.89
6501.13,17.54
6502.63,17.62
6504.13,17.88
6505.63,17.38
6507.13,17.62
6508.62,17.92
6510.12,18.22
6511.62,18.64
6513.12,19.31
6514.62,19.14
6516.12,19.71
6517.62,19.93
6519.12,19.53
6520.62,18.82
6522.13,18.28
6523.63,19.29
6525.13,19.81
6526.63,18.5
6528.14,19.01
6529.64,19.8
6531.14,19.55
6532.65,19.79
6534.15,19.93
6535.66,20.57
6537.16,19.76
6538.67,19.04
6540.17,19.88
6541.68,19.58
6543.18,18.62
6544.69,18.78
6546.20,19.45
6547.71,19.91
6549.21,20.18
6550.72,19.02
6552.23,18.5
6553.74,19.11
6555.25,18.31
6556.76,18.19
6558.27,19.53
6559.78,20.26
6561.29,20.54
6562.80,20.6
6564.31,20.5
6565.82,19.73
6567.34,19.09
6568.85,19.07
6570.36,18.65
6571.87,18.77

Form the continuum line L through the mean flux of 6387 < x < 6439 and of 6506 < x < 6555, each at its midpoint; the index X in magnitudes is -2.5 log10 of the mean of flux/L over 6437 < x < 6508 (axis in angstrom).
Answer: 0.04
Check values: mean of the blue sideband 18.2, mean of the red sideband 19.2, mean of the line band 17.9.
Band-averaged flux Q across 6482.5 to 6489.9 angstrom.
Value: 18.1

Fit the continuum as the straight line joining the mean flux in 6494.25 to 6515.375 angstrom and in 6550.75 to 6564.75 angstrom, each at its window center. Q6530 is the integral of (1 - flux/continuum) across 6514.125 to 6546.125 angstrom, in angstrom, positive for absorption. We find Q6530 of -1.5 angstrom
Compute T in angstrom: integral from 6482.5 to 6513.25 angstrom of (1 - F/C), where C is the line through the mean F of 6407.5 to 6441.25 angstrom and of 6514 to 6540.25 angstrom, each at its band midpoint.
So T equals 2.0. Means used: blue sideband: 18.3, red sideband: 19.5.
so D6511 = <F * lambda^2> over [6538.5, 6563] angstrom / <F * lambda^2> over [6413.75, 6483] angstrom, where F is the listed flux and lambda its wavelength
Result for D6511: 1.10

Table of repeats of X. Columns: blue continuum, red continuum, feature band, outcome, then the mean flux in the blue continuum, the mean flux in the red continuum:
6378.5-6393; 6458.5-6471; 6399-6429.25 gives 0.01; 18.2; 18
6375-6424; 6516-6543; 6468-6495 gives 0.04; 18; 19.5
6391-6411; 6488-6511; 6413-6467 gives -0.04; 17.6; 17.7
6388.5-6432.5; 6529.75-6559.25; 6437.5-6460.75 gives 0.03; 18.2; 19.4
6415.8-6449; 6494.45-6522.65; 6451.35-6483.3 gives 0.00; 18.3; 18.1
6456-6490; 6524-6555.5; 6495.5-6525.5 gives 0.04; 18.2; 19.4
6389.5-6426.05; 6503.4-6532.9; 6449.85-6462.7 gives 0.00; 18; 18.9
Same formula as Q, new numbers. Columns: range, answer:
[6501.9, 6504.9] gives 17.7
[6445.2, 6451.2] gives 17.8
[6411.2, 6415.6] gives 18.3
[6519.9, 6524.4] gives 18.8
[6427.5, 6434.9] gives 19.3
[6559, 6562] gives 20.4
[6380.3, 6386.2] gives 17.8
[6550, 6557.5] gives 18.6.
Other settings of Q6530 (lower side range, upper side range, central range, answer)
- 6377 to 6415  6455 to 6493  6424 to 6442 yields -0.46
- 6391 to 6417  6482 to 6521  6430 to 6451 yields -0.16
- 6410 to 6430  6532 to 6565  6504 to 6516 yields 0.52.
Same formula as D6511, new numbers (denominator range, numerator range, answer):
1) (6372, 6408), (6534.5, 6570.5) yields 1.15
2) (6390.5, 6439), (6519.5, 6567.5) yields 1.11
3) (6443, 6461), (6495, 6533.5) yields 1.05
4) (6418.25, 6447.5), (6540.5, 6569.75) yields 1.11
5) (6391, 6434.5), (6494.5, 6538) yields 1.06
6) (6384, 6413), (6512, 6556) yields 1.13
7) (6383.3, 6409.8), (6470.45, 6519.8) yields 1.05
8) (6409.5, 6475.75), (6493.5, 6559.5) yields 1.06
